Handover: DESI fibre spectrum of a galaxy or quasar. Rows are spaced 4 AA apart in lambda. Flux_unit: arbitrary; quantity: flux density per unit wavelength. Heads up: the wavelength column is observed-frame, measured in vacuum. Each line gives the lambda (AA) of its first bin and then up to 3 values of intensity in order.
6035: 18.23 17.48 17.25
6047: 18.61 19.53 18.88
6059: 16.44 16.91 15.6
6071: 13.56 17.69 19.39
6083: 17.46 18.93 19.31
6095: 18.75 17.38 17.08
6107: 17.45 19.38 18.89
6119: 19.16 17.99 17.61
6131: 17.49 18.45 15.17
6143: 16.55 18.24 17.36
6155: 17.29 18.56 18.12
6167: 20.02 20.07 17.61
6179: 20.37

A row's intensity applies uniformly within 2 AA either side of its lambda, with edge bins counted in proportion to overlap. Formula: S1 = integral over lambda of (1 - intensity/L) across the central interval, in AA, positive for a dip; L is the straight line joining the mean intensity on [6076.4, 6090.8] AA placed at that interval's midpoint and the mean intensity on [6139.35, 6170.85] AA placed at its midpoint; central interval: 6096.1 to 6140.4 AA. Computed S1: 1.09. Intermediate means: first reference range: 18.6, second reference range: 18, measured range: 17.9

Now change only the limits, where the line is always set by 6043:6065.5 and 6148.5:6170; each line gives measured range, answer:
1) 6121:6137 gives 0.3 AA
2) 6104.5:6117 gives -0.2 AA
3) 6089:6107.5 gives 0.1 AA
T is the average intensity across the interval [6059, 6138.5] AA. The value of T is 17.7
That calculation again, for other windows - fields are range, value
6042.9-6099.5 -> 17.7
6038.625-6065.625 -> 17.8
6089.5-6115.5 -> 18.3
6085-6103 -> 18.4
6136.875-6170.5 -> 17.8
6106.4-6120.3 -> 18.8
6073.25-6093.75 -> 18.6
